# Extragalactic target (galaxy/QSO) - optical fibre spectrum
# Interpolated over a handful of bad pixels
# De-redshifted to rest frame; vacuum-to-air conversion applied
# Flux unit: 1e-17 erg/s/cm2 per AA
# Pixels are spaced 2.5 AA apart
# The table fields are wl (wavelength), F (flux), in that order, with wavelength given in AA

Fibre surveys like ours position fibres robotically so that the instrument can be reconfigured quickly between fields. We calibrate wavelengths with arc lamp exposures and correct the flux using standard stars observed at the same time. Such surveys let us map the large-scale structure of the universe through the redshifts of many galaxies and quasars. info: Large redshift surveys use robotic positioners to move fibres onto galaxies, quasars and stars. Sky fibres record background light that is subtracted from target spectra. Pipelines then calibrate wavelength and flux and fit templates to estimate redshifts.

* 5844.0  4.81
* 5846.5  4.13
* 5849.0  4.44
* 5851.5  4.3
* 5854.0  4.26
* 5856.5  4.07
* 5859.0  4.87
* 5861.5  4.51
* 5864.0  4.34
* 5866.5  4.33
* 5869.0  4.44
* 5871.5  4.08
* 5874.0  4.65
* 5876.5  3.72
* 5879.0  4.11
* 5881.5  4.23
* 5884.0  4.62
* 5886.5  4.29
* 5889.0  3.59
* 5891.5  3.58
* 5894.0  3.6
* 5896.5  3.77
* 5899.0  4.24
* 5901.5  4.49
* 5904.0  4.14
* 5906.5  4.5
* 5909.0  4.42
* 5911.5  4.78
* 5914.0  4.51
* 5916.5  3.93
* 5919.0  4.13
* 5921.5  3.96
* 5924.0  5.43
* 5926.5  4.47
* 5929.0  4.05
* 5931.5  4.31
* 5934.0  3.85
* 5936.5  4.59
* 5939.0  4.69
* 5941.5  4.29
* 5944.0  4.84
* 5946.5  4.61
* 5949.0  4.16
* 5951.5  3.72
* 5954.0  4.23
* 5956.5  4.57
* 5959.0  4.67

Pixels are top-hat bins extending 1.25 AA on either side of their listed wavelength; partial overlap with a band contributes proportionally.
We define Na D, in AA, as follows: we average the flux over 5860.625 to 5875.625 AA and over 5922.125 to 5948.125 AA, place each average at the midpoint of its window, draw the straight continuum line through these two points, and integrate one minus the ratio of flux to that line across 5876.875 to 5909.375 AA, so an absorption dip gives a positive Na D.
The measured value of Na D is 2.3 AA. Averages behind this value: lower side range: 4.37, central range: 4.1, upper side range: 4.49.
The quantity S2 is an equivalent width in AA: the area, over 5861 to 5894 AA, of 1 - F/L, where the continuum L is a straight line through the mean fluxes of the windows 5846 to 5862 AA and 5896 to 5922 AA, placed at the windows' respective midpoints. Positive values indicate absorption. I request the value 1.3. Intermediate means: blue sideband 4.37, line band 4.16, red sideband 4.28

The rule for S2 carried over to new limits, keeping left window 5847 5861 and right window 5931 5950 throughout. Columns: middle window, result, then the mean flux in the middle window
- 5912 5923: 0.52 AA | 4.21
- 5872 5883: 0.53 AA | 4.18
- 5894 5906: 0.77 AA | 4.12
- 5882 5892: 0.75 AA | 4.07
